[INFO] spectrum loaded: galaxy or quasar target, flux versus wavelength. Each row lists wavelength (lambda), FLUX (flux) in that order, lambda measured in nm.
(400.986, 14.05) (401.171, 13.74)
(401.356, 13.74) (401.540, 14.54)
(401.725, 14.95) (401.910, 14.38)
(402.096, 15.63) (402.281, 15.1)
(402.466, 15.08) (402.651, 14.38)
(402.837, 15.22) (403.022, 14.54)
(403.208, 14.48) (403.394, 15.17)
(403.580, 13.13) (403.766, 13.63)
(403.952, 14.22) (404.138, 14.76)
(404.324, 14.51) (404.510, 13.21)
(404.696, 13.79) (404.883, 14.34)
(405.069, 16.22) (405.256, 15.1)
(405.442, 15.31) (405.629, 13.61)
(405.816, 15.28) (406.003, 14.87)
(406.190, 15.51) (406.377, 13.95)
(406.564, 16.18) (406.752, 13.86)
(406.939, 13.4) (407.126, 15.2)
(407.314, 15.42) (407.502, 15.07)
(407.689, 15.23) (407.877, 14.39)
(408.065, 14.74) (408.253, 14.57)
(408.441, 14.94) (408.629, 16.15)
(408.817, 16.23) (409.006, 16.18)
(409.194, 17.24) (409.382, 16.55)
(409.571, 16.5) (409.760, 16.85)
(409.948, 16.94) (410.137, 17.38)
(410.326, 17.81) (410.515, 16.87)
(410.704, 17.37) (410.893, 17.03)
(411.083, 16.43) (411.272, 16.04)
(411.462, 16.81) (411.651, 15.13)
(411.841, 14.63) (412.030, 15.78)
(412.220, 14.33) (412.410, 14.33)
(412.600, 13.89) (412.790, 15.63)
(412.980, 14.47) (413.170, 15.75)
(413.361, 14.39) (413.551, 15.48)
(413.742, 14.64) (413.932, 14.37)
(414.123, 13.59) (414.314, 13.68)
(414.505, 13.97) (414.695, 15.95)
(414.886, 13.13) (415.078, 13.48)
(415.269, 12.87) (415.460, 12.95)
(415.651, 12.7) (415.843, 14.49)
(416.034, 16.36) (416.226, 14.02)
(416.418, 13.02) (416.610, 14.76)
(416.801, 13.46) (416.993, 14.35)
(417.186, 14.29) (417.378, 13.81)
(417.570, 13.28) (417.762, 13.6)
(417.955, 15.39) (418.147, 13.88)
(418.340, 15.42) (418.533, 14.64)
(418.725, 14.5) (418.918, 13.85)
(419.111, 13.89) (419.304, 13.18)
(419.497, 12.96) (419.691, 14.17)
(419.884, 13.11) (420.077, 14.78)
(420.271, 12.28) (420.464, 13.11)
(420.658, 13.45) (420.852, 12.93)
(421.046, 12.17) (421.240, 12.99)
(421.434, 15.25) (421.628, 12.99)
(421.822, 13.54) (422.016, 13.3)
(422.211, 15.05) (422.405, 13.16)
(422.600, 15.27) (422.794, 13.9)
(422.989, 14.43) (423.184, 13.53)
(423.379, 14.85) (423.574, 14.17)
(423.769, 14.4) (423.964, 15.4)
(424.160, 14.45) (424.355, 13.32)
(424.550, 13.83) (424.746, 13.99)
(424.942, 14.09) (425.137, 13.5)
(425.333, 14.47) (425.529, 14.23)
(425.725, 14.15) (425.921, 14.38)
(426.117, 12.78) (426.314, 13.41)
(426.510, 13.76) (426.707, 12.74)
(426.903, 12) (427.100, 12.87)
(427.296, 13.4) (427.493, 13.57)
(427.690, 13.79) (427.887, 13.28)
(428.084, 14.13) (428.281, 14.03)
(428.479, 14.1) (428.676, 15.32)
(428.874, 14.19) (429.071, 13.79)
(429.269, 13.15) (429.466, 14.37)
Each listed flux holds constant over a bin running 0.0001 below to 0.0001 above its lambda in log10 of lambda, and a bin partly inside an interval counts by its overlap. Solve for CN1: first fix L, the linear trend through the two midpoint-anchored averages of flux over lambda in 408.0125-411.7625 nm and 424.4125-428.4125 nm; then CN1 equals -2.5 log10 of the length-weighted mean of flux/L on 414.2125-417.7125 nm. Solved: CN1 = 0.108 mag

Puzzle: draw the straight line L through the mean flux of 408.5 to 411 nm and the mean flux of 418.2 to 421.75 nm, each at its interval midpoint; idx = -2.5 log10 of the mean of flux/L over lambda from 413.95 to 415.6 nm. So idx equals 0.12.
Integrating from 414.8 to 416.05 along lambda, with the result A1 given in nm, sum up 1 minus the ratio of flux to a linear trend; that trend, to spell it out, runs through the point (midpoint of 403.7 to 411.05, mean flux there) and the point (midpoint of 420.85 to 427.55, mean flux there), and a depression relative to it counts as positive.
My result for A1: 0.09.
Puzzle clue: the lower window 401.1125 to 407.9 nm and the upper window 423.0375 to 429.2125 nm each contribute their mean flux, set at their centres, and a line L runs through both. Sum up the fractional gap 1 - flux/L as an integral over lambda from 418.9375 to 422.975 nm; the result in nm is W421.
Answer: 0.13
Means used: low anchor 14.6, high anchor 13.9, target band 13.6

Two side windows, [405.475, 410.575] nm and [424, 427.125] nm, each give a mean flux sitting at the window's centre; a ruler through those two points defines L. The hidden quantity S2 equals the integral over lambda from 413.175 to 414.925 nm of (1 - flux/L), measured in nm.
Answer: 0.05 nm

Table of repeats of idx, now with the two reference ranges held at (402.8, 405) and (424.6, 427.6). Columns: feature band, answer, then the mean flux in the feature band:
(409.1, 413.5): -0.143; 16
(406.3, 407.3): -0.033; 14.6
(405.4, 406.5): -0.044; 14.8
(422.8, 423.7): -0.044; 14.2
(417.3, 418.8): -0.040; 14.3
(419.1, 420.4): 0.025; 13.4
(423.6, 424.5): -0.057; 14.4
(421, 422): 0.020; 13.5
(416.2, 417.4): -0.009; 14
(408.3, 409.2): -0.135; 16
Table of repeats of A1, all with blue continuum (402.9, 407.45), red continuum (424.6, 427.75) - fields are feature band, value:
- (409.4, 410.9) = -0.29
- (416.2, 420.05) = -0.01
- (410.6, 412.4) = -0.20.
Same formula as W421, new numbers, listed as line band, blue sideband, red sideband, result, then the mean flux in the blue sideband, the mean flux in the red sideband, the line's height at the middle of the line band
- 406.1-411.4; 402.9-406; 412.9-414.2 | -0.47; 14.5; 14.7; 14.6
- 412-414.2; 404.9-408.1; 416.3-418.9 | -0.04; 14.9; 14.2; 14.5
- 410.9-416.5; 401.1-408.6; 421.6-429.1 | -0.11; 14.7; 13.9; 14.3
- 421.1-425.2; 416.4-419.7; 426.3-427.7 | -0.16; 14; 13.1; 13.5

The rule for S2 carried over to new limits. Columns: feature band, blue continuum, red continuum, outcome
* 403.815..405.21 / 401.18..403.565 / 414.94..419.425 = 0.01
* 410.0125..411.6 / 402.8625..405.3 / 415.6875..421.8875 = -0.31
